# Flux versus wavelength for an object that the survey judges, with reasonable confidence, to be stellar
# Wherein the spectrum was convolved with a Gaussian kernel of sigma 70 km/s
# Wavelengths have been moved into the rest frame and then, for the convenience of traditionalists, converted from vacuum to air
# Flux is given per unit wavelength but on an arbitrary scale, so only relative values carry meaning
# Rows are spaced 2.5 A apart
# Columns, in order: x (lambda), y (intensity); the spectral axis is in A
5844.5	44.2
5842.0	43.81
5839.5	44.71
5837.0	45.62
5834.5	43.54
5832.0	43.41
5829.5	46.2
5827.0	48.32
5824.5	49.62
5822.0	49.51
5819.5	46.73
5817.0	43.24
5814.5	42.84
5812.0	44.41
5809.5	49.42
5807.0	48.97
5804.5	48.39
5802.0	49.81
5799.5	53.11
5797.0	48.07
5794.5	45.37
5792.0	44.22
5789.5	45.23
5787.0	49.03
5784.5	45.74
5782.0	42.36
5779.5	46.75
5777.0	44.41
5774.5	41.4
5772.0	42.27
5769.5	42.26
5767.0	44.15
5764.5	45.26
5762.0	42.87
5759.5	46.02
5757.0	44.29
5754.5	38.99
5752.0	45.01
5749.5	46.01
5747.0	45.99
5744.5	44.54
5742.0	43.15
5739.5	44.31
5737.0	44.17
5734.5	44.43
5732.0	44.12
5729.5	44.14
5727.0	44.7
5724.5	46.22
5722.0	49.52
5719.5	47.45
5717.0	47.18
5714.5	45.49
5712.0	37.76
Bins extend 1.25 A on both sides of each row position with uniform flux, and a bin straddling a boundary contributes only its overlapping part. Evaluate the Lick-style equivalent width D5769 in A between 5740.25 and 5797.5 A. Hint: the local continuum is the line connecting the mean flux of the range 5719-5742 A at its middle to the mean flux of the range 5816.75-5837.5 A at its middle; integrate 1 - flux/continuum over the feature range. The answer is 1.6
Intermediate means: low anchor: 45.3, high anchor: 46.4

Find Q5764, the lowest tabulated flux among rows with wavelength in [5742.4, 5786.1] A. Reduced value 38.99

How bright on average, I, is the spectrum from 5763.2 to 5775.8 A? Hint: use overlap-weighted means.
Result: 43.1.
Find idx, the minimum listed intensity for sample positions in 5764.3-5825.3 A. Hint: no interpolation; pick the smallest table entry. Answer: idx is 41.4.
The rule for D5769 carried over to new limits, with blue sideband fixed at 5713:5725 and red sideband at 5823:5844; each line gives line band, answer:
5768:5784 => 1.0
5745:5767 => 1.1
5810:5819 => 0.3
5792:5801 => -0.4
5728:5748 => 1.1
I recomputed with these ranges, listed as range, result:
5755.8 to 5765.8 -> 44.6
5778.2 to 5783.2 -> 44.6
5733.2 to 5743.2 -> 44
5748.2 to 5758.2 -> 43.6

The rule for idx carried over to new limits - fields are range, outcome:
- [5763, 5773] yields 42.26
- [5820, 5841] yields 43.41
